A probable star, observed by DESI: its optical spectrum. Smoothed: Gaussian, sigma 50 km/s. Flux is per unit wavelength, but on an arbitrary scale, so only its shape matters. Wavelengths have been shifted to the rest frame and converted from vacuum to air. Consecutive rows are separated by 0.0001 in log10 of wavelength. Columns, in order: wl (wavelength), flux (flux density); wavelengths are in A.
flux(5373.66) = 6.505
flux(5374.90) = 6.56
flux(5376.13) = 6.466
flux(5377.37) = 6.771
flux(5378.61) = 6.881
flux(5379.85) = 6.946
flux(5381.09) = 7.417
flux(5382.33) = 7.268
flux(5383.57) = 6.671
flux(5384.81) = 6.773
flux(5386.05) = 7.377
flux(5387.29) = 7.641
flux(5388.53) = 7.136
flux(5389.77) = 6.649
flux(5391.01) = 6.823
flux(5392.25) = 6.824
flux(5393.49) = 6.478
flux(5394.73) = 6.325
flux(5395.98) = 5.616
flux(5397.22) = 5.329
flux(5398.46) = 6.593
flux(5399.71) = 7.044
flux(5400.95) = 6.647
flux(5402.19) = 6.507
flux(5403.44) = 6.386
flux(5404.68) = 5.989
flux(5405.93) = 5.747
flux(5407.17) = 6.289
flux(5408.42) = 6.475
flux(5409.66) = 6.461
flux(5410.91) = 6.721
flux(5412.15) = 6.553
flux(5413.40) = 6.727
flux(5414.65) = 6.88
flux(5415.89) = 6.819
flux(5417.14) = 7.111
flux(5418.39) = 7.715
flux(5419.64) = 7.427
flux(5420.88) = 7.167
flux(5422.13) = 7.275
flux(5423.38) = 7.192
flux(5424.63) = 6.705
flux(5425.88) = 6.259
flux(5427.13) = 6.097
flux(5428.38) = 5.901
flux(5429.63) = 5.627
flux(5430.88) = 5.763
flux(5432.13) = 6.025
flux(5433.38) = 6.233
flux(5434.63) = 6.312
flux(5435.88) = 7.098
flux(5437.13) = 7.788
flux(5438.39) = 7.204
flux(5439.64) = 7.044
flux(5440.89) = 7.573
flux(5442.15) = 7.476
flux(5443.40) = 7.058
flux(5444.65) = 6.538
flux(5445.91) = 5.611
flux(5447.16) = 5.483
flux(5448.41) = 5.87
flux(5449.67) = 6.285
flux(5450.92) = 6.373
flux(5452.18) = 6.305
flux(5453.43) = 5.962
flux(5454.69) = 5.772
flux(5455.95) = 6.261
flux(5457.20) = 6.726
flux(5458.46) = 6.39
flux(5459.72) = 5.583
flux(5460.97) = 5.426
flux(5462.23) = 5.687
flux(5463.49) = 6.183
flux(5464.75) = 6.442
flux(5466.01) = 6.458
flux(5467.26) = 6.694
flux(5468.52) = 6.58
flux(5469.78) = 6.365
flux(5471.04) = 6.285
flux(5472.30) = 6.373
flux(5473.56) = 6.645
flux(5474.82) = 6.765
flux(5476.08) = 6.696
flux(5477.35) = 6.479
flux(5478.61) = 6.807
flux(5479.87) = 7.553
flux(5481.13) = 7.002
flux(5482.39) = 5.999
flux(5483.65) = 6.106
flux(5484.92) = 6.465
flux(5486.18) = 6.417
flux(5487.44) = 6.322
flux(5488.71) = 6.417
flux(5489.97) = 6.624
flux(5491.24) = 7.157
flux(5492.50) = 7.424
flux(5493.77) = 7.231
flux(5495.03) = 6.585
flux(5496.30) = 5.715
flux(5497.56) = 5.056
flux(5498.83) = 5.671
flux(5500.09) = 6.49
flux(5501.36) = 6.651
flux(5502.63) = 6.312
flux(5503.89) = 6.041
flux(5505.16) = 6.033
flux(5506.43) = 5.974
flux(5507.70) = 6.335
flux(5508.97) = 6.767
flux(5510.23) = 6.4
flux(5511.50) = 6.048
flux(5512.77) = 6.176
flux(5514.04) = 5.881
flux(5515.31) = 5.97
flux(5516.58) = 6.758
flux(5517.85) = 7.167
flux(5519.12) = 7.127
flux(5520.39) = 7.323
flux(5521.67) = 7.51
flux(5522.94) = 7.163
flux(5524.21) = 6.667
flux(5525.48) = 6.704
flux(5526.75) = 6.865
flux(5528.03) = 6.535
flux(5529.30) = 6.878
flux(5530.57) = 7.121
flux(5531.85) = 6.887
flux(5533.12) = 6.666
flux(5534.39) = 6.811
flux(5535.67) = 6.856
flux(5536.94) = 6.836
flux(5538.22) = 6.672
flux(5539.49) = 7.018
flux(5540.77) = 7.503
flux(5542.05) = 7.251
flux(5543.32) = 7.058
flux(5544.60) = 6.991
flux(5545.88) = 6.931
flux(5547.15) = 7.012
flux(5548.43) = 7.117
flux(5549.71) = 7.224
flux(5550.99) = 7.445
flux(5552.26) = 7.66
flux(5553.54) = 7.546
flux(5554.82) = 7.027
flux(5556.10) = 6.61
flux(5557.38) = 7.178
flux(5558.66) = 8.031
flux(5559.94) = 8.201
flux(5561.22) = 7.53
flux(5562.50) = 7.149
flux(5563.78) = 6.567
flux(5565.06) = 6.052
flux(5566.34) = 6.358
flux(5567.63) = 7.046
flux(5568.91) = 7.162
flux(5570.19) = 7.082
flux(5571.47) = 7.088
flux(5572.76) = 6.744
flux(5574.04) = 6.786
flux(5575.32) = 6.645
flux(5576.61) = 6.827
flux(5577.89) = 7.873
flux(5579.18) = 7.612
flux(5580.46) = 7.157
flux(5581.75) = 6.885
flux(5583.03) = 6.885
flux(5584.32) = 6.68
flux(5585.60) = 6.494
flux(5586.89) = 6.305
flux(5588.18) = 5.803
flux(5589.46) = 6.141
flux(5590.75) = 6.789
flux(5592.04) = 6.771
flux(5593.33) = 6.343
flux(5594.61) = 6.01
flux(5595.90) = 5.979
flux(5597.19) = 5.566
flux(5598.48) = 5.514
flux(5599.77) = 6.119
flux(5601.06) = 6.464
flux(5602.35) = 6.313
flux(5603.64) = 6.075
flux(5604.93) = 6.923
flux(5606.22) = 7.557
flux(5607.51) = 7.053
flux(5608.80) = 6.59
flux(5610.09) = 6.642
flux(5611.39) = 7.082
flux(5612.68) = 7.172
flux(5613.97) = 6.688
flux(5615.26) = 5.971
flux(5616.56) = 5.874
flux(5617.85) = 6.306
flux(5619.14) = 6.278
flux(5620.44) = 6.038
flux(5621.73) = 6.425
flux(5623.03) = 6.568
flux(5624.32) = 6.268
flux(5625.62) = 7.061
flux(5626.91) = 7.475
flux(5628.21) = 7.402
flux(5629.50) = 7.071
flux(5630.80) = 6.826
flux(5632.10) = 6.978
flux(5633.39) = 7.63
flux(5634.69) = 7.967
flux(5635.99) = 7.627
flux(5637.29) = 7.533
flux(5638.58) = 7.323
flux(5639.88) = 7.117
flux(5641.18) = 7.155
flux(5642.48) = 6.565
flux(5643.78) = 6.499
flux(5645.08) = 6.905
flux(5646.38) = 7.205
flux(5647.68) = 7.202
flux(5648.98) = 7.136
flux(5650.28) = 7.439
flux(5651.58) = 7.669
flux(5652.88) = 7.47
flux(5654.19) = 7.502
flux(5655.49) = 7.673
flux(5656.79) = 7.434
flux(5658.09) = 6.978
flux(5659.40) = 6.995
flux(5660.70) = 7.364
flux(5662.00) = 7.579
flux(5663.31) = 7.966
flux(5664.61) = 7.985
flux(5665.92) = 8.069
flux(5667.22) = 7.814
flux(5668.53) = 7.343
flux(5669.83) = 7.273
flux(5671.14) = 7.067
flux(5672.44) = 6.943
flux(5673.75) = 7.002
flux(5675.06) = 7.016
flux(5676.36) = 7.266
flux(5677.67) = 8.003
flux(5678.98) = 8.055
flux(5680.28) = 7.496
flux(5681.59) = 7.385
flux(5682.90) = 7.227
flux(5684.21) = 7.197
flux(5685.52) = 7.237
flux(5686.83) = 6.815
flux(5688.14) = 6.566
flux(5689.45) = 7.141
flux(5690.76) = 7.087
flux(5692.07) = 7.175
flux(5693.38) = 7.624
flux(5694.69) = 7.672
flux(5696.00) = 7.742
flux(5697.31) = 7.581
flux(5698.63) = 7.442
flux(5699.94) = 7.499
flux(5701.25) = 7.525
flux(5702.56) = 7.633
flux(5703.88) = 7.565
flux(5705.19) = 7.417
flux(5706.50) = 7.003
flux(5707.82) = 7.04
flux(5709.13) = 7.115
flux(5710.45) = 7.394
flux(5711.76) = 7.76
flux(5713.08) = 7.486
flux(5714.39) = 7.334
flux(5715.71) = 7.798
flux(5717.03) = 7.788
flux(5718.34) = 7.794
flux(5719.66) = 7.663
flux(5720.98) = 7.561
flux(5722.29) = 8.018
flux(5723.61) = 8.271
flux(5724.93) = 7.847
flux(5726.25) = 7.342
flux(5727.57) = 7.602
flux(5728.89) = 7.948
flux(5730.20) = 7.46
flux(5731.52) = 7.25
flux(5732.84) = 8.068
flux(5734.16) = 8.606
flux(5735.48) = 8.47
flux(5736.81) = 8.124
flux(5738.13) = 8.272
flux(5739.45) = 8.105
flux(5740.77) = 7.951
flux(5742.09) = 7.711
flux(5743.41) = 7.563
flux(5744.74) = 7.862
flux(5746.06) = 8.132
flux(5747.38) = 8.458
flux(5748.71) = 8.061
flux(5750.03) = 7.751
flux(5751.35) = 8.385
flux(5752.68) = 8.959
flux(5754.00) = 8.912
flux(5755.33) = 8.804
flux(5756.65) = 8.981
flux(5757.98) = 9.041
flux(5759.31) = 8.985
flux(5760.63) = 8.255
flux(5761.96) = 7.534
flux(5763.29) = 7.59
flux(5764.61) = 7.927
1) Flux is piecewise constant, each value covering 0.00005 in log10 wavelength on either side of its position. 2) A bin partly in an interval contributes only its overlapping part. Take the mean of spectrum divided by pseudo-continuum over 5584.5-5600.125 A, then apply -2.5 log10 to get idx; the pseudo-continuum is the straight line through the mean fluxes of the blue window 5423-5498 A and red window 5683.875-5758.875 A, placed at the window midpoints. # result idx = 0.155 mag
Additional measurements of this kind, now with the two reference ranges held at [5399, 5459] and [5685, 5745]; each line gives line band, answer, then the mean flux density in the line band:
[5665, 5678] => 0.01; 7.38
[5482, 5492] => 0.05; 6.46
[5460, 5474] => 0.07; 6.27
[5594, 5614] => 0.11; 6.48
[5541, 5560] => -0.04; 7.26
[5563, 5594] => 0.05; 6.76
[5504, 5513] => 0.10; 6.24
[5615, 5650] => 0.06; 6.92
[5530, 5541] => 0.01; 6.91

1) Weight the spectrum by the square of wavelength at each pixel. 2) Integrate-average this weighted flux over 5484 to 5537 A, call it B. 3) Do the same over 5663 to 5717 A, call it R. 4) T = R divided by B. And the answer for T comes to 1.2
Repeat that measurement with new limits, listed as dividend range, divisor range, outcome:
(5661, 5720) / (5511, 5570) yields 1.13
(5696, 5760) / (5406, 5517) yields 1.34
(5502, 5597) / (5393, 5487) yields 1.09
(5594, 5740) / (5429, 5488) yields 1.21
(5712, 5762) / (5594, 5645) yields 1.25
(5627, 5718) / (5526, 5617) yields 1.12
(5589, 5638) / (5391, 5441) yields 1.09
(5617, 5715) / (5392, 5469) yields 1.22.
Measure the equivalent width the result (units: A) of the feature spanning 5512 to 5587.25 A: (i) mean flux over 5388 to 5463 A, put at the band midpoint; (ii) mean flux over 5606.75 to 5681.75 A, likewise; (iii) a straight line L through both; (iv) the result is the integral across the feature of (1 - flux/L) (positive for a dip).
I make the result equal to -1.2 A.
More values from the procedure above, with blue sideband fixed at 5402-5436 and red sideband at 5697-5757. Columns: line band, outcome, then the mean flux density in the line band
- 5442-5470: 2.0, 6.22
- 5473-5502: 1.3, 6.53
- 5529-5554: 0.0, 7.07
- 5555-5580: 0.3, 7.08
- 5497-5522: 2.0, 6.37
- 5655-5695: 1.4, 7.37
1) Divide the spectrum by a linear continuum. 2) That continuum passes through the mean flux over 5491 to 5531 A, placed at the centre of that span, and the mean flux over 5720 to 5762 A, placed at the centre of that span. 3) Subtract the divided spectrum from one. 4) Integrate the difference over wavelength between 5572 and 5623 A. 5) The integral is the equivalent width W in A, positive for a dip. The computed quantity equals 4.2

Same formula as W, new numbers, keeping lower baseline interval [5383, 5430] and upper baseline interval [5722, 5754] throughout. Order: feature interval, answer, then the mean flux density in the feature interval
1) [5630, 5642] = 0.4 A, 7.33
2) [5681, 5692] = 1.0 A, 7.08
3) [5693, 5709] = 0.8 A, 7.47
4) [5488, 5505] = 1.5 A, 6.4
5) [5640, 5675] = 1.7 A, 7.31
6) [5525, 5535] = 0.5 A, 6.81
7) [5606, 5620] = 1.6 A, 6.62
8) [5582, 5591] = 1.2 A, 6.45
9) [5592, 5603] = 2.0 A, 6.08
